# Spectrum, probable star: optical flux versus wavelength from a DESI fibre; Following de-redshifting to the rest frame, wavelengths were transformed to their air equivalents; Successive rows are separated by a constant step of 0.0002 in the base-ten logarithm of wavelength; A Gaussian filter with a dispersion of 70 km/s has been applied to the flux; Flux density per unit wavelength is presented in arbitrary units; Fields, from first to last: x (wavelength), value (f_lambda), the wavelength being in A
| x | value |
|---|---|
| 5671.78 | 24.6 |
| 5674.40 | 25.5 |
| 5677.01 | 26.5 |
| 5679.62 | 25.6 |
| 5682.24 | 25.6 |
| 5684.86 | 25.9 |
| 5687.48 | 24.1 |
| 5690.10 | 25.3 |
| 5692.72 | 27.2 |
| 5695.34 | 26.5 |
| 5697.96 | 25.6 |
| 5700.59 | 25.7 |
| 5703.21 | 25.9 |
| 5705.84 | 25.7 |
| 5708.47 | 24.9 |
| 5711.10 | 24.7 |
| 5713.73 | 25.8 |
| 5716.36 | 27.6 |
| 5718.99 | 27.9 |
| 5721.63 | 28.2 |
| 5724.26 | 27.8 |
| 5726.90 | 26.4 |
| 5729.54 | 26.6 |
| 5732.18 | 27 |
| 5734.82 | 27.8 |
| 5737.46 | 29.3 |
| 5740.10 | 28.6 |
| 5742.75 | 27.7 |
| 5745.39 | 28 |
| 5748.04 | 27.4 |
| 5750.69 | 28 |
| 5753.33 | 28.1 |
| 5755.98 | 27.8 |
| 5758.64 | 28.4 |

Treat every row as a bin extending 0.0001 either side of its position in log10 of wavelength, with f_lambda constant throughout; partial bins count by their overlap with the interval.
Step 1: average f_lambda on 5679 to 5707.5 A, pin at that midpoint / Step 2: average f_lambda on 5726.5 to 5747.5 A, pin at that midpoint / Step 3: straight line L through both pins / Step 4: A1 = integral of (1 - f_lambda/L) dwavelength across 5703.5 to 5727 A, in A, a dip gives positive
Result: 0.2 A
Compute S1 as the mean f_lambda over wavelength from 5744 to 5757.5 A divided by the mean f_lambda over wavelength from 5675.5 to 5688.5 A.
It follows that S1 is 1.09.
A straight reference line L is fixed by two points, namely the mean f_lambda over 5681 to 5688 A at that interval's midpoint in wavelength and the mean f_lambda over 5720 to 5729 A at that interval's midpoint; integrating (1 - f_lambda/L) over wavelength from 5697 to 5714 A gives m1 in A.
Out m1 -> 0.6 A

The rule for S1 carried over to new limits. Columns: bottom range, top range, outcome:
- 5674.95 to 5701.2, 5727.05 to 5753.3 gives 1.08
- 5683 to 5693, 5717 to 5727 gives 1.09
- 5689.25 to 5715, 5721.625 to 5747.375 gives 1.08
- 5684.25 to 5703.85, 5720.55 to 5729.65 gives 1.06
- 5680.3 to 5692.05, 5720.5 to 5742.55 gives 1.09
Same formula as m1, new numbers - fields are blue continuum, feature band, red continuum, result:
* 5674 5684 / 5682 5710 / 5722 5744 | 0.79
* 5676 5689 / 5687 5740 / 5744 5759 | 0.02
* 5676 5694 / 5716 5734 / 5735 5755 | -0.02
